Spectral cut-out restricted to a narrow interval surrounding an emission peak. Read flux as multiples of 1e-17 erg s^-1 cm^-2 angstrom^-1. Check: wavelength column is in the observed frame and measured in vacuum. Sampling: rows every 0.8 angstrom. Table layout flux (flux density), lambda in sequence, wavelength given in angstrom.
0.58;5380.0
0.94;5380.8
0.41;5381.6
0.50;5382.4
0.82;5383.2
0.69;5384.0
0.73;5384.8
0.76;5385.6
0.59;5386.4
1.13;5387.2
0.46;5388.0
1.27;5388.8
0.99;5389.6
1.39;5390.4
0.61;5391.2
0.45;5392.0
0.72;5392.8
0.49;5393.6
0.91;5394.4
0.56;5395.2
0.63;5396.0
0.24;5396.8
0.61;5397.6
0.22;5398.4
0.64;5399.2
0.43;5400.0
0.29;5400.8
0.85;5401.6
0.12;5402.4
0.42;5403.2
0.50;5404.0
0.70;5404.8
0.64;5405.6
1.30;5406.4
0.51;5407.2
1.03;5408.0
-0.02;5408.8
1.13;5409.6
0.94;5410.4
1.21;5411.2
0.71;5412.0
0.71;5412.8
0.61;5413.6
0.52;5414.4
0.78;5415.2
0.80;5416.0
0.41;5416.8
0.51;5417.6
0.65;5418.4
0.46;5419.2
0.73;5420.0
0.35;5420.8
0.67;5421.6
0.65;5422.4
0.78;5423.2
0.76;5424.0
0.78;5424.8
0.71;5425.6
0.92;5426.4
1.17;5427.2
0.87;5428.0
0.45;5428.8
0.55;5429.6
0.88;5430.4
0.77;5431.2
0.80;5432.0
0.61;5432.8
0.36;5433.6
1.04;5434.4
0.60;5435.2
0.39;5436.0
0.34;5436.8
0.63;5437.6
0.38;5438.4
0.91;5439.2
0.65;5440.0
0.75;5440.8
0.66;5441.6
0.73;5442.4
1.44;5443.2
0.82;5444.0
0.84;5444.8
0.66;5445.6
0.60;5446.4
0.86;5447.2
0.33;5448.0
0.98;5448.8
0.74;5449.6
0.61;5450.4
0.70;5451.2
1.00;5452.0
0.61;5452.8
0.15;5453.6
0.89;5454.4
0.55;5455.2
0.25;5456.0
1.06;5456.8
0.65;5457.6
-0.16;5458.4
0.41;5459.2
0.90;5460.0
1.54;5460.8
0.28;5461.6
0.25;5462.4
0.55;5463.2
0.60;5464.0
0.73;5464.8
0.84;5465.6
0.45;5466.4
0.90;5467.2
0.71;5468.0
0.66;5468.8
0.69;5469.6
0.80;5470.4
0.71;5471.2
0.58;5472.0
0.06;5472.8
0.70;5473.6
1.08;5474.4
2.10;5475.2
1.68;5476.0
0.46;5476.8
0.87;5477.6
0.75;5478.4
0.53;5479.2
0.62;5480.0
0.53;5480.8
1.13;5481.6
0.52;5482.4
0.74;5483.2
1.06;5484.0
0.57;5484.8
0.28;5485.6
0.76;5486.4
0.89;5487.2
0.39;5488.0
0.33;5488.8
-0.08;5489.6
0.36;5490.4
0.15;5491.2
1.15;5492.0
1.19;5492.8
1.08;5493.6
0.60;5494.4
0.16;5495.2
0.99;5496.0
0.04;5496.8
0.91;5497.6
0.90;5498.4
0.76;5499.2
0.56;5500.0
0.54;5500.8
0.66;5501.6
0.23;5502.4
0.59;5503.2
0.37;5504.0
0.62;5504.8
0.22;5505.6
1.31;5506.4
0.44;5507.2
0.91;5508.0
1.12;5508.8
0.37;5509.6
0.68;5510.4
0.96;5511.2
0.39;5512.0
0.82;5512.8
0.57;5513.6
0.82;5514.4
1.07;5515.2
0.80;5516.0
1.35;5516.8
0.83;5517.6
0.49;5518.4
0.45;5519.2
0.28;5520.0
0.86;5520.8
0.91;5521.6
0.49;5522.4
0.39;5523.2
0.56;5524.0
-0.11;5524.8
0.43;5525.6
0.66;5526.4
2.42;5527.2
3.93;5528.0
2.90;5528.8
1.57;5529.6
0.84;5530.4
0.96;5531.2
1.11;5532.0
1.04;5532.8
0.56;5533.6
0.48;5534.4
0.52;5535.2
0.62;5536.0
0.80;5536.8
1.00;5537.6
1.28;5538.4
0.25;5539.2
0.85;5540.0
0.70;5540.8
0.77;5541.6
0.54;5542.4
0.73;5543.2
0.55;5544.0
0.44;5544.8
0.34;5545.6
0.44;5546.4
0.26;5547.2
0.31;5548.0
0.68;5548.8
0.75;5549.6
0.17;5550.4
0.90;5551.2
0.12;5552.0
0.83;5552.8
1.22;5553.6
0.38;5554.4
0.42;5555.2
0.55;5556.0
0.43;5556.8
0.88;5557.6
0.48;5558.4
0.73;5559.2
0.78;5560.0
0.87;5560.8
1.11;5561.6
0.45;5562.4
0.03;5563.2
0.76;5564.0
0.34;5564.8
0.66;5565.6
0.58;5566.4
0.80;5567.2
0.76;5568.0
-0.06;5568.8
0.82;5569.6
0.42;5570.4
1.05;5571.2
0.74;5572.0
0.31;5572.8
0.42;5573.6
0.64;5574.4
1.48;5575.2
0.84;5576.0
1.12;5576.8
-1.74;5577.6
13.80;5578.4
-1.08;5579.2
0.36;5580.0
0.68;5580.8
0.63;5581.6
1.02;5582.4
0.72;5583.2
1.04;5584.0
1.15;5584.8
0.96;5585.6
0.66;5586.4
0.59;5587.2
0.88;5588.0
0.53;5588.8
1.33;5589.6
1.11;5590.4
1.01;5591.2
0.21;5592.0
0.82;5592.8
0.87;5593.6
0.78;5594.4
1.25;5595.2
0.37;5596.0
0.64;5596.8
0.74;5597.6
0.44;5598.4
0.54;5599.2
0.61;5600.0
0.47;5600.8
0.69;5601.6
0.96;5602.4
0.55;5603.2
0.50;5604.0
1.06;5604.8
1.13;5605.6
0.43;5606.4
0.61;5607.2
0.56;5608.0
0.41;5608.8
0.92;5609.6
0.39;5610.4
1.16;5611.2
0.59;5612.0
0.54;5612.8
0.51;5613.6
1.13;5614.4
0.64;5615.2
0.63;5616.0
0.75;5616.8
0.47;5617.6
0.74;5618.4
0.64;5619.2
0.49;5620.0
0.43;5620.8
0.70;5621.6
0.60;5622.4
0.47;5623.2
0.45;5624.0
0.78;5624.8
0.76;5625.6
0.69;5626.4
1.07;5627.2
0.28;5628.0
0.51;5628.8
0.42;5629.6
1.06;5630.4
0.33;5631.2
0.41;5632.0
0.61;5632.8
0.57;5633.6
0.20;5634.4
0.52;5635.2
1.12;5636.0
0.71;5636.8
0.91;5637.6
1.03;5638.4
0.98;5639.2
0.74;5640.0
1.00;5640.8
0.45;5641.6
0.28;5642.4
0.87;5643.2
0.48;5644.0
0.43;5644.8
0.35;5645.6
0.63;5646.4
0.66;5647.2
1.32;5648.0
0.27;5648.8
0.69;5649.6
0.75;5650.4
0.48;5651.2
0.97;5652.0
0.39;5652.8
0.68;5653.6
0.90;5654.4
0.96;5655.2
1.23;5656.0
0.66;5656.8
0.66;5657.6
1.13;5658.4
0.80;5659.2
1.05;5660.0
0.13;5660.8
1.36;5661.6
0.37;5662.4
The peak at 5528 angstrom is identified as [O III] 5007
